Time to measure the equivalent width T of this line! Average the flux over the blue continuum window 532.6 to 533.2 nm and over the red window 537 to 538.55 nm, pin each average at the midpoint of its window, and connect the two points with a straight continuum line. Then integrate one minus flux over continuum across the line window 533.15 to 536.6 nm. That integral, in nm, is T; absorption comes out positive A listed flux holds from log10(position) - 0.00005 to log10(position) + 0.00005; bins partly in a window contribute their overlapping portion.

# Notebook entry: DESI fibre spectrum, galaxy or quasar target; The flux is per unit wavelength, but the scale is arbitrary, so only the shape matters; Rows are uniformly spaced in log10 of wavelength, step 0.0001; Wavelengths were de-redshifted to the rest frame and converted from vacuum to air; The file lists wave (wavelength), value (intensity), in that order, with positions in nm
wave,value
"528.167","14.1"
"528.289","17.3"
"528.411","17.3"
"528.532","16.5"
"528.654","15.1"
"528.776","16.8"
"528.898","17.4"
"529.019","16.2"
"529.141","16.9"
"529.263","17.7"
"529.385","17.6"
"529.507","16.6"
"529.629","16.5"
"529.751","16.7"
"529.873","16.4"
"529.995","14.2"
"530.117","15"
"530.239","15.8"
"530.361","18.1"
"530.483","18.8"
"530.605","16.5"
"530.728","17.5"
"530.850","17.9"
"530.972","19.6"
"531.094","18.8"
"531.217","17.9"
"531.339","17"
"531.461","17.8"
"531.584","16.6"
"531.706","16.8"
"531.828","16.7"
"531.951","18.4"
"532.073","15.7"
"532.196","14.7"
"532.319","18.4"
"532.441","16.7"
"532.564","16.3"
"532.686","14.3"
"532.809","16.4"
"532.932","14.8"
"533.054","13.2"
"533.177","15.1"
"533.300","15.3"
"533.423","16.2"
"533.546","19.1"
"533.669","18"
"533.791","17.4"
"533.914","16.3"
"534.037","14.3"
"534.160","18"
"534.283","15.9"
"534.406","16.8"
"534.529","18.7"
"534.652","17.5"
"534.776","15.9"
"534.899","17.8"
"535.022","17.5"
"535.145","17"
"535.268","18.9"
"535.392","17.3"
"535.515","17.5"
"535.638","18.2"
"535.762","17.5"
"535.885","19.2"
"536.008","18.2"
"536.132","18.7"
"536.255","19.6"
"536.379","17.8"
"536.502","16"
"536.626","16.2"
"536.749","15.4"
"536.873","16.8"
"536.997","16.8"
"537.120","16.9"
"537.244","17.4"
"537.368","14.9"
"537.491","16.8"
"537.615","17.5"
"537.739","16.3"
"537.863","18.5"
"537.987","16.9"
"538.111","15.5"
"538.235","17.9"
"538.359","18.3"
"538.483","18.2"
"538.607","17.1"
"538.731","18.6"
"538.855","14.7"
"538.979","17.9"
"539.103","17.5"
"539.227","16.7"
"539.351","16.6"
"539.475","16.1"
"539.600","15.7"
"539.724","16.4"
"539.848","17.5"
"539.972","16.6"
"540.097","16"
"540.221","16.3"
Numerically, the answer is -0.36 nm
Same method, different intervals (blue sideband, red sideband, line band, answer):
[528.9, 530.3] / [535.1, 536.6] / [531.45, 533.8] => 0.11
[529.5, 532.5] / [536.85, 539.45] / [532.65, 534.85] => 0.09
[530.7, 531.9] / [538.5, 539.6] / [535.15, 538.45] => -0.04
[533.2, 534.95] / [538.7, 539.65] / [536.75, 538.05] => 0.00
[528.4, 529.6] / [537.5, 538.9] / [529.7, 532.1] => -0.04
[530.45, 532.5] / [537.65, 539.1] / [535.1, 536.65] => -0.05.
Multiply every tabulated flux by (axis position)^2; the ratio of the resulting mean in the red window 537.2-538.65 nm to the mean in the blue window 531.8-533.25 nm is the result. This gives 1.1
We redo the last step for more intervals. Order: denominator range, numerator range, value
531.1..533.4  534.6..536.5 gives 1.11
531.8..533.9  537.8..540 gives 1.07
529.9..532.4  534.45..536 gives 1.05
